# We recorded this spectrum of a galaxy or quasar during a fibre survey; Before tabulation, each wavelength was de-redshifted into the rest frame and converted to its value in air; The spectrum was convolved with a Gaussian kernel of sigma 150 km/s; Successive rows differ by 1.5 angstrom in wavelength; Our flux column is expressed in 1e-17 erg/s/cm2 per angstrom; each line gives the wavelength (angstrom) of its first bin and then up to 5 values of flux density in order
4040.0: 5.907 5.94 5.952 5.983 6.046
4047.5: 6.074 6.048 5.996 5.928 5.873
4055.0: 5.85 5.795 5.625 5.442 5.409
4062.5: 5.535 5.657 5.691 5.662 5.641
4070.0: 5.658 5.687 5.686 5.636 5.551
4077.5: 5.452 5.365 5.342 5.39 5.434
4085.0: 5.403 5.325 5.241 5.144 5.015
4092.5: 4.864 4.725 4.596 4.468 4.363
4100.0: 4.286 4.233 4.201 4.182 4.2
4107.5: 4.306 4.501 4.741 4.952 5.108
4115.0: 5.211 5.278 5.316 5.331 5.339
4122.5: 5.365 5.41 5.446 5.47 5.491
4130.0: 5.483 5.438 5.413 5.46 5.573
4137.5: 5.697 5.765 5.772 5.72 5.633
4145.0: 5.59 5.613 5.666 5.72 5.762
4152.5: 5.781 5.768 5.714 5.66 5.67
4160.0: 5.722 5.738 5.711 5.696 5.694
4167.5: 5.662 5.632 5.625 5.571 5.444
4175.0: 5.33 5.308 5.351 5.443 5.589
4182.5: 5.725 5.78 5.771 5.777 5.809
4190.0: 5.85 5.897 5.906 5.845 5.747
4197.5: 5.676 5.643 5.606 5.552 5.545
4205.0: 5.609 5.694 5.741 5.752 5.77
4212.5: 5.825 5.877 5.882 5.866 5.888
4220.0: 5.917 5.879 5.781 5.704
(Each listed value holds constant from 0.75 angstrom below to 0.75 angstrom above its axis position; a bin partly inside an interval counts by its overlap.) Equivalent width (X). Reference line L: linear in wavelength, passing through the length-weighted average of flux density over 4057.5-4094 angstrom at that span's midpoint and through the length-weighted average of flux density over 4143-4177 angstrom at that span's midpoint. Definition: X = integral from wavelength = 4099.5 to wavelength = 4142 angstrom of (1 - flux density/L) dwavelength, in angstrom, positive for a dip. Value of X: 3.3 angstrom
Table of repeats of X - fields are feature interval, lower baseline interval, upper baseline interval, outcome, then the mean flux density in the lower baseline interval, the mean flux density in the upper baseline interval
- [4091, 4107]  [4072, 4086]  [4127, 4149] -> 3.12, 5.47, 5.59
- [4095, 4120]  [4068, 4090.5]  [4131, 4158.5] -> 4.00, 5.46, 5.65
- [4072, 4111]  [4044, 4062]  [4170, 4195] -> 5.83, 5.83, 5.65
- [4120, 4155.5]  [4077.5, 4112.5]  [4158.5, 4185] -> -2.28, 4.81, 5.59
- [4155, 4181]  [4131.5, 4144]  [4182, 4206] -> 0.43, 5.62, 5.73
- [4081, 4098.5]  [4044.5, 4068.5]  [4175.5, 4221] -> 2.23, 5.78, 5.72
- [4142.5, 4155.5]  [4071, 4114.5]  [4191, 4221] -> -0.84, 4.94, 5.76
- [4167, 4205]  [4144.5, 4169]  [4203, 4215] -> 0.50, 5.7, 5.73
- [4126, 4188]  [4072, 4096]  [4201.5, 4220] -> -0.76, 5.27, 5.76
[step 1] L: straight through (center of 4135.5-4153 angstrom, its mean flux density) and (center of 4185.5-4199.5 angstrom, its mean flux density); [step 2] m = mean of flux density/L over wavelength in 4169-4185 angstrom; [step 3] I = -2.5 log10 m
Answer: 0.05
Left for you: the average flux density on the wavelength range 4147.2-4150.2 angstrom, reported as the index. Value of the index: 5.69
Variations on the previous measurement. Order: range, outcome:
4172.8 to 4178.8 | 5.36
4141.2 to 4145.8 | 5.65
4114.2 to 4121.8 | 5.29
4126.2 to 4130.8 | 5.48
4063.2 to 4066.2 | 5.67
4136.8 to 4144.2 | 5.72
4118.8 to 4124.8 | 5.36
